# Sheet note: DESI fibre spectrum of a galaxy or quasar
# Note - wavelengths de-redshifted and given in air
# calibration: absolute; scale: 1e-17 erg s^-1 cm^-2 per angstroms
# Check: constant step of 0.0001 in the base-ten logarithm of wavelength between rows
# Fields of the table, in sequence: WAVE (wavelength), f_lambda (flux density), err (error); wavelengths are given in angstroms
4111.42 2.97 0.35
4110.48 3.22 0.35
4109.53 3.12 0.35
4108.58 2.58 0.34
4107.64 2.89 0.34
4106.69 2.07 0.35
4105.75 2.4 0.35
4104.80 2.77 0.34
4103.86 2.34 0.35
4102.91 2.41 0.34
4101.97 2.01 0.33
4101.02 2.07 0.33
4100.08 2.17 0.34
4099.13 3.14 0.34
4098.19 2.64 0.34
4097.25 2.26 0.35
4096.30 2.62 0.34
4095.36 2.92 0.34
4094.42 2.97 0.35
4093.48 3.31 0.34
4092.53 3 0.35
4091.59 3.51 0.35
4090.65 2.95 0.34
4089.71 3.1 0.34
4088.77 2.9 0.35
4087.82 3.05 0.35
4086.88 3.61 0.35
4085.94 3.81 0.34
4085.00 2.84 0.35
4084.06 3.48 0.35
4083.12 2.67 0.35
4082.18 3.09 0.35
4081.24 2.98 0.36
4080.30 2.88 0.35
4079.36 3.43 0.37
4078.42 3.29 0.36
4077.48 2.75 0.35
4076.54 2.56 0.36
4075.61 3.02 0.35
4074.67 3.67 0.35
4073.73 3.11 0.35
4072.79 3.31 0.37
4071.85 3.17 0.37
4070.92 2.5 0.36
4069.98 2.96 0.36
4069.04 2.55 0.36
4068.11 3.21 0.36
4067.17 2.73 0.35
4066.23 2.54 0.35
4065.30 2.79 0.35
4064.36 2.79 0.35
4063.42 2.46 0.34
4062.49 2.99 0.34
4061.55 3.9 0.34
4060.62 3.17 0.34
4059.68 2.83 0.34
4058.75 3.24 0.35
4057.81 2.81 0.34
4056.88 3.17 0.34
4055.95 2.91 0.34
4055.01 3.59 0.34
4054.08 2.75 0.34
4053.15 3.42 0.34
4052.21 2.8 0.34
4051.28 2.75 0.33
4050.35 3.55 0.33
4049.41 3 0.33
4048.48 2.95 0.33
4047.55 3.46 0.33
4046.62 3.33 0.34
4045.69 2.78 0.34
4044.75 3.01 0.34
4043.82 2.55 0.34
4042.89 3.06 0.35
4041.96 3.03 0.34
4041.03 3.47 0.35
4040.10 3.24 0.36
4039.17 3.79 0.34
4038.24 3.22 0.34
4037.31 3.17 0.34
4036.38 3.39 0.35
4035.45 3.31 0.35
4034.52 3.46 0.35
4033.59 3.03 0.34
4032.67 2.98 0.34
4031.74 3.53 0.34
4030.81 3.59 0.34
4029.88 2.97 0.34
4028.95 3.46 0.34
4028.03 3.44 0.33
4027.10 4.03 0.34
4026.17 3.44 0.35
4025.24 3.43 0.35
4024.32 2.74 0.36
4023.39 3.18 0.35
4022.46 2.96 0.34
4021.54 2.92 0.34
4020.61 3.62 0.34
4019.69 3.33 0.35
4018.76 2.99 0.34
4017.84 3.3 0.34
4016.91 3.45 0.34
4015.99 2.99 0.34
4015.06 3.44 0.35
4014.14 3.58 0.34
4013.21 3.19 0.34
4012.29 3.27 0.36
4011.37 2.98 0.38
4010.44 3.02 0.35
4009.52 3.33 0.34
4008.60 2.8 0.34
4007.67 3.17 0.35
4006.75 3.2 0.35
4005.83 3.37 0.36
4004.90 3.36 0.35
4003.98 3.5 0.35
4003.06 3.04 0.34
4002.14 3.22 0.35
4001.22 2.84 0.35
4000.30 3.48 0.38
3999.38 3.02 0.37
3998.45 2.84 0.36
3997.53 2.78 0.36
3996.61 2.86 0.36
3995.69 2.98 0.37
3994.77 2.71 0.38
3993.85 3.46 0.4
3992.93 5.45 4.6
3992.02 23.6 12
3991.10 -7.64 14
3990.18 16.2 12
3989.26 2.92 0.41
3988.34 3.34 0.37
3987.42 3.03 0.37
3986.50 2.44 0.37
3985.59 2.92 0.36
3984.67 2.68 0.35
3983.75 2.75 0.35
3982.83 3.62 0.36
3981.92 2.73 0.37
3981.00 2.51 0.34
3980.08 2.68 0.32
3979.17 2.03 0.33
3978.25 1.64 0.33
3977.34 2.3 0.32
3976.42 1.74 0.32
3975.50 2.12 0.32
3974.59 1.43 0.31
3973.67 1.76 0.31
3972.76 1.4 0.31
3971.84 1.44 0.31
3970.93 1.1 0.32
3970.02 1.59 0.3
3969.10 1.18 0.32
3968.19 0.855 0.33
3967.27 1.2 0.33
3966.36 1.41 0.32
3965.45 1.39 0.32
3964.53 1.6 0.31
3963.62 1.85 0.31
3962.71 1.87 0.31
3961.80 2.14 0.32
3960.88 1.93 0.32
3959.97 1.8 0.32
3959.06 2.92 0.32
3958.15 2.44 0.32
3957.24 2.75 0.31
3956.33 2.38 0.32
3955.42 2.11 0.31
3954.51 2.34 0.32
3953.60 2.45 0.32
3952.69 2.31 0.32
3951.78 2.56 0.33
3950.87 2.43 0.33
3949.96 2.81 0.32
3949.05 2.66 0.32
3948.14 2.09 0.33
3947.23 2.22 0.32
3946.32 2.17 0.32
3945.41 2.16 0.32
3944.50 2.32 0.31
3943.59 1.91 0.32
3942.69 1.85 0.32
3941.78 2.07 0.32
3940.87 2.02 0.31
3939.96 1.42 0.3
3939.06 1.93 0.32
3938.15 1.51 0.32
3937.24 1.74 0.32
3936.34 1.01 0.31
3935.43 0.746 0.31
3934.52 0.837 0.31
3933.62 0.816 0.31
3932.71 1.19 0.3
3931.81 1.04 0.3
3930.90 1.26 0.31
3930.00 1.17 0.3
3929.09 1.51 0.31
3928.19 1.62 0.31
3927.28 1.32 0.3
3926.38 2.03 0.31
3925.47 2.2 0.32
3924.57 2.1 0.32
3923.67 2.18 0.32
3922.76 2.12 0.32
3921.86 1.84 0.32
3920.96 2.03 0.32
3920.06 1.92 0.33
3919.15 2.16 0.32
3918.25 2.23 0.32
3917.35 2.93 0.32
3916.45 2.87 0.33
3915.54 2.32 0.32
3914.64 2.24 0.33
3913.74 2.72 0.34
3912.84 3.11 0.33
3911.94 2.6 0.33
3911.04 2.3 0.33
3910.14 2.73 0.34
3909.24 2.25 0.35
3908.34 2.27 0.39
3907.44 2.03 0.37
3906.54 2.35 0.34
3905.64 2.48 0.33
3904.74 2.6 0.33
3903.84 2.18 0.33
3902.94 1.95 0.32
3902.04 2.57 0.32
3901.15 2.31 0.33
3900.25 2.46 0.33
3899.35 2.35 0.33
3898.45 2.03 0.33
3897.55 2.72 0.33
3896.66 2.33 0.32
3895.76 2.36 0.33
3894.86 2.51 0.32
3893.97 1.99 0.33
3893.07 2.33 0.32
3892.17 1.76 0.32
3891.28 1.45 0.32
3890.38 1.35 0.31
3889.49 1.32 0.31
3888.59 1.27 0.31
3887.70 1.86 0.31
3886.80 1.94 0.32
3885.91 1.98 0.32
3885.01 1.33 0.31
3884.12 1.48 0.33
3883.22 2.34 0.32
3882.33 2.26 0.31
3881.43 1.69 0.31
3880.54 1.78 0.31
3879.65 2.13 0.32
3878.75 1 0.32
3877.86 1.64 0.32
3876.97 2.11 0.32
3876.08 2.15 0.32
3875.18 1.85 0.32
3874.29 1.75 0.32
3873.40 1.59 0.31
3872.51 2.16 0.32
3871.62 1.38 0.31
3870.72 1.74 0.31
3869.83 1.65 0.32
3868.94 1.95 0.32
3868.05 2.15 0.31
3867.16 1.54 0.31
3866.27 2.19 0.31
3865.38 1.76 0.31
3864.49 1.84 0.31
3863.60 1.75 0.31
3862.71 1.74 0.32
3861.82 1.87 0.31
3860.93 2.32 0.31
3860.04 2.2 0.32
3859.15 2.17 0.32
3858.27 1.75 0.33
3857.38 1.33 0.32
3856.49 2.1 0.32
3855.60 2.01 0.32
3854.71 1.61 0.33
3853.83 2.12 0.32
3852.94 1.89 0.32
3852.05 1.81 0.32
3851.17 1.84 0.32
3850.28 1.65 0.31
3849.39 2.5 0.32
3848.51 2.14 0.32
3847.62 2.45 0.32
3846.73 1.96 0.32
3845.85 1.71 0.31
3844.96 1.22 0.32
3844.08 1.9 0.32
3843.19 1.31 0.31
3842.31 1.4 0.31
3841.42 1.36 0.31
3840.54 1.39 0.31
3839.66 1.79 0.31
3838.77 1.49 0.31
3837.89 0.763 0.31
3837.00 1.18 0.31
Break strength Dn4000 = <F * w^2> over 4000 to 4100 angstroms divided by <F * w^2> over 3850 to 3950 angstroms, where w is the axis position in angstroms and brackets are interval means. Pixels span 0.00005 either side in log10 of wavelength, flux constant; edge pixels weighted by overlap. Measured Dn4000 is 1.7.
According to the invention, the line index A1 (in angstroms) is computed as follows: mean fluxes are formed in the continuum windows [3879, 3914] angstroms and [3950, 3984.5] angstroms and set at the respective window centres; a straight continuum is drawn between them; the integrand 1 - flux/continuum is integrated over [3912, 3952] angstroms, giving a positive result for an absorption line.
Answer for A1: 2.7 angstroms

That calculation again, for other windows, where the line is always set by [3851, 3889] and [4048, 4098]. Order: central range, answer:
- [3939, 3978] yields 6.4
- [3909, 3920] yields -2.2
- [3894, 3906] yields -2.1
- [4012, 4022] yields -2.1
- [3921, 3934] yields 3.3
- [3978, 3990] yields -2.6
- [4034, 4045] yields -1.5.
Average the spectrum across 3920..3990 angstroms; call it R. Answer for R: 2.03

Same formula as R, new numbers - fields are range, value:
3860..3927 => 2.06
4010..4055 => 3.22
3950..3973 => 1.92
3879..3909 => 2.05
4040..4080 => 3.03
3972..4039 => 3.34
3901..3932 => 2.17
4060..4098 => 3.02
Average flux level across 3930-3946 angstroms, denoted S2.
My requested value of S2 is 1.52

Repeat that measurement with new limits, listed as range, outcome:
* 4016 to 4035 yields 3.29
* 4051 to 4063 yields 3.11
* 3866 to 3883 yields 1.83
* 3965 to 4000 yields 3.02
